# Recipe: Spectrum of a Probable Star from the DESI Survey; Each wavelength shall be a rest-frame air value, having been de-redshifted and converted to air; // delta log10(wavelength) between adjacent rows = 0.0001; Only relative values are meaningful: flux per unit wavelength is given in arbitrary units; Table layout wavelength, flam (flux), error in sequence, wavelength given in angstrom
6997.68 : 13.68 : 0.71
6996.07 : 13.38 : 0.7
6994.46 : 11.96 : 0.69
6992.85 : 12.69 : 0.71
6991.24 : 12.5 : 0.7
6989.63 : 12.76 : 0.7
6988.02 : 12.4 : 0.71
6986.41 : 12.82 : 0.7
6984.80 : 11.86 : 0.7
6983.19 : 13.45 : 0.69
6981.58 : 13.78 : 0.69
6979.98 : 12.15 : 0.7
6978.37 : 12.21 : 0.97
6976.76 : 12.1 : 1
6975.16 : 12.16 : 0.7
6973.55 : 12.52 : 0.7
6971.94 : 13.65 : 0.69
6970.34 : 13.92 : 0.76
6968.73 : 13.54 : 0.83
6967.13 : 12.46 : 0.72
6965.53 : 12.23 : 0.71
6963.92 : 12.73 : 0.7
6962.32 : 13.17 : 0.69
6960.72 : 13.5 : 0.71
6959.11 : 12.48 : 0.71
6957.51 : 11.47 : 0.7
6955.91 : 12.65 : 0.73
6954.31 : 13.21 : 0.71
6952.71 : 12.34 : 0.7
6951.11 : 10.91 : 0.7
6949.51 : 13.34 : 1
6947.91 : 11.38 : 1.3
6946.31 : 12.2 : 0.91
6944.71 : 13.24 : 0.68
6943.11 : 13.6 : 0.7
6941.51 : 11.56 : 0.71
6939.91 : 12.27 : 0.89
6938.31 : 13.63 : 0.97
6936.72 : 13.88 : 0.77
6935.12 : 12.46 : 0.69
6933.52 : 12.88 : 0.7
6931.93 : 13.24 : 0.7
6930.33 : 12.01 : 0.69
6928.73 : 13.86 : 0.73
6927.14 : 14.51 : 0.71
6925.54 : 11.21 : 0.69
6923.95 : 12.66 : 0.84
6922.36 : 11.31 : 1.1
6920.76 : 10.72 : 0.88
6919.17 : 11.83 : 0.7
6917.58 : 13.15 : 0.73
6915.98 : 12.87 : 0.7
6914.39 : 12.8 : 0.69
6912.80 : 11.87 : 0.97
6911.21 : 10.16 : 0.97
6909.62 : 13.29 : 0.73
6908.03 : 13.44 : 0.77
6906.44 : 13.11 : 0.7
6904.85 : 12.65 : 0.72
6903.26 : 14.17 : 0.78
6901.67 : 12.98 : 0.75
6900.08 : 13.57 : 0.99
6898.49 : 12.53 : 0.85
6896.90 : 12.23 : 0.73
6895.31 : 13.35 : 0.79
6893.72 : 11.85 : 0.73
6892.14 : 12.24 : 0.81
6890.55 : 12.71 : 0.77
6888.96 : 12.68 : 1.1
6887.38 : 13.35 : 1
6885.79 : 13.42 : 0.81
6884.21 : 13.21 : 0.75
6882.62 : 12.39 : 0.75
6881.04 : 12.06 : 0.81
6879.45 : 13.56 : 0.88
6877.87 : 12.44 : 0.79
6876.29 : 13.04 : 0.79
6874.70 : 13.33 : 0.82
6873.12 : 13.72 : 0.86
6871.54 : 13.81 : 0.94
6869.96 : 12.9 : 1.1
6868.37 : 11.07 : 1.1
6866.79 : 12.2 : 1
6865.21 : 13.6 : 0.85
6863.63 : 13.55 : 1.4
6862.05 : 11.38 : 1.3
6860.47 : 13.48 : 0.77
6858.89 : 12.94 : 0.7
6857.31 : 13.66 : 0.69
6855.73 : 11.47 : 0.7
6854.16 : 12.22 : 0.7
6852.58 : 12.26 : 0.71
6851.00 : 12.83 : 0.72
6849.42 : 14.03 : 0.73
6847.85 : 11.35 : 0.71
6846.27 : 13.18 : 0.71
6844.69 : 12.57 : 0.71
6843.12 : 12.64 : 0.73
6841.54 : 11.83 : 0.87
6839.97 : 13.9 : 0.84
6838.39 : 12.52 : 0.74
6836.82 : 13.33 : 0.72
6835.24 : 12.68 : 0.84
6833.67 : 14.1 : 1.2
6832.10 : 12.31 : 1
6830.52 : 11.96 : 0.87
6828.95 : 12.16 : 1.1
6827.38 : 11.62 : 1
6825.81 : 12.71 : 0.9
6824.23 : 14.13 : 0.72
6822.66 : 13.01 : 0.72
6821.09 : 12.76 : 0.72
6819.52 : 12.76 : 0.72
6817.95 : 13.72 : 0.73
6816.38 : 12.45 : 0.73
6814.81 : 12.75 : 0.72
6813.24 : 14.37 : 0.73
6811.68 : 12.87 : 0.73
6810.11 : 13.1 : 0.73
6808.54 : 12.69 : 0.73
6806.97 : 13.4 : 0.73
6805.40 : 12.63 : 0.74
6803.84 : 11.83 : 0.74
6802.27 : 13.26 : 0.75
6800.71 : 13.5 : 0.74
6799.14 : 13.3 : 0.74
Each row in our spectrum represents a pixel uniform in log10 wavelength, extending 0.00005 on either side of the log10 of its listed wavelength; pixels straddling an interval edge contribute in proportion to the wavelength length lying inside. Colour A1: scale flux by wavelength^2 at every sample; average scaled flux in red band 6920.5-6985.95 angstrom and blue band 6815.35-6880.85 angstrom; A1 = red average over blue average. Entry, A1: 1.02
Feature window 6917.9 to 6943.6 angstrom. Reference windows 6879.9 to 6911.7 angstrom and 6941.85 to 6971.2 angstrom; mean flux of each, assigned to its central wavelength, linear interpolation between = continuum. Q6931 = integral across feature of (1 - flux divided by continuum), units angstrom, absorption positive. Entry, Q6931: 0.3 angstrom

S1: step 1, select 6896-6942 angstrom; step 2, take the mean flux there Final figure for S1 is 12.7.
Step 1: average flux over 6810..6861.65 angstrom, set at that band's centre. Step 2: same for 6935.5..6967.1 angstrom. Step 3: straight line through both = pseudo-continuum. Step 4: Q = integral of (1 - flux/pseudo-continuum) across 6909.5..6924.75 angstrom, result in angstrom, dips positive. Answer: 0.8 angstrom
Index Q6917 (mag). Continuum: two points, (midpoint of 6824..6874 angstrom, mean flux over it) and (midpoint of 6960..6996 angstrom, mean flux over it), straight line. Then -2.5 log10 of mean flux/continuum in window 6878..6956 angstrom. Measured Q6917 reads 0.01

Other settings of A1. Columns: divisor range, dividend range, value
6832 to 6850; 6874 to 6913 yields 1.01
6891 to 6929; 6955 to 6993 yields 1.03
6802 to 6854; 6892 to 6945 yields 1.02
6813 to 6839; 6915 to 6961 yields 1.01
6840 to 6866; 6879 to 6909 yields 1.03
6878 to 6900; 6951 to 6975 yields 1.02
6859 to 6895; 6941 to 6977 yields 1.01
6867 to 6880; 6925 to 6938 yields 1.03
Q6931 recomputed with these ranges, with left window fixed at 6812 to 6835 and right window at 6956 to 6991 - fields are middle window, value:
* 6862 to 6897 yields 0.0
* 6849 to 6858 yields 0.1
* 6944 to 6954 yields 0.4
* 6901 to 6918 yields 0.1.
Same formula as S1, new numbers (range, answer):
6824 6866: 12.7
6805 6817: 13.1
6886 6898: 12.7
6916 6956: 12.6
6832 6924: 12.7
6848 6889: 12.9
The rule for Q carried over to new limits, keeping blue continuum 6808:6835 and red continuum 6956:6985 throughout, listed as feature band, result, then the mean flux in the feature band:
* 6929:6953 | 0.30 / 12.6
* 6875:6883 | 0.06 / 12.8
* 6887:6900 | 0.19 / 12.6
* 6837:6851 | 0.11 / 12.8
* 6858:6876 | -0.07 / 12.9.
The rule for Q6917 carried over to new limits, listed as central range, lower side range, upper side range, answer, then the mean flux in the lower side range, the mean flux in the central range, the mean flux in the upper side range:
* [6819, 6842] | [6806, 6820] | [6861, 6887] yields 0.021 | 13.1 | 12.8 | 12.9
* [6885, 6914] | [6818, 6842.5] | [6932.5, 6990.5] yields -0.001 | 12.8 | 12.8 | 12.7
